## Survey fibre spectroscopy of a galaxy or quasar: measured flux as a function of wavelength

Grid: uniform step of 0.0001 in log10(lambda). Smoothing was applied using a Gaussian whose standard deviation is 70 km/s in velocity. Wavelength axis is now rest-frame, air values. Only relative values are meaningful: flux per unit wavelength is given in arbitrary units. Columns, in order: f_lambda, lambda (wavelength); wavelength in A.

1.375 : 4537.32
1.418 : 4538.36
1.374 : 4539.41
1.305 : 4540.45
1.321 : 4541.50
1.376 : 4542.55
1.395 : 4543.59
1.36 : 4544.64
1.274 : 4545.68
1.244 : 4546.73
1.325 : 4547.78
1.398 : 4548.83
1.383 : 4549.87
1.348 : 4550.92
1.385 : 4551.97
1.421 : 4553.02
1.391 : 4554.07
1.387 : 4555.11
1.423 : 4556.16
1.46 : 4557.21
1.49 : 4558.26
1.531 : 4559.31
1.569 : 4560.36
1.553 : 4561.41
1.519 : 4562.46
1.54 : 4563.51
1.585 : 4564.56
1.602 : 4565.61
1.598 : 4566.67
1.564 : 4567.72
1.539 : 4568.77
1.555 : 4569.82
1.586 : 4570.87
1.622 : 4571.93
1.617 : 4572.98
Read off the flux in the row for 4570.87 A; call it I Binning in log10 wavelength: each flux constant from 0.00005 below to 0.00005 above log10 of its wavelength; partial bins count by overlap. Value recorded 1.586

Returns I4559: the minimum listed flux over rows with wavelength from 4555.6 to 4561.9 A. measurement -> 1.423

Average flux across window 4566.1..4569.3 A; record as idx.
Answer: 1.57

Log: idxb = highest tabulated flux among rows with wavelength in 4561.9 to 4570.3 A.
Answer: 1.602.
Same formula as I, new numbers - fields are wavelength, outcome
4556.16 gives 1.423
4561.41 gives 1.553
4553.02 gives 1.421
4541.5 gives 1.321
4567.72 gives 1.564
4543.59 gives 1.395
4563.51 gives 1.54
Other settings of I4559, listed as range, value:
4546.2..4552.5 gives 1.244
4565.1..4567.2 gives 1.598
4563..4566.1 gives 1.54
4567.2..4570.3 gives 1.539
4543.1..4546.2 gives 1.274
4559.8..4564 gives 1.519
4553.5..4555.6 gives 1.387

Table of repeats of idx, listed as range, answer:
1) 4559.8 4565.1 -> 1.55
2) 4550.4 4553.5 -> 1.38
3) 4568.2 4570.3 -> 1.55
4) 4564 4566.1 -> 1.59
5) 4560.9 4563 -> 1.54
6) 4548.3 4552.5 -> 1.38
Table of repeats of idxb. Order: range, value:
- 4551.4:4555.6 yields 1.421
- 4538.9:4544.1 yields 1.395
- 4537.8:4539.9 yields 1.418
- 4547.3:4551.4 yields 1.398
